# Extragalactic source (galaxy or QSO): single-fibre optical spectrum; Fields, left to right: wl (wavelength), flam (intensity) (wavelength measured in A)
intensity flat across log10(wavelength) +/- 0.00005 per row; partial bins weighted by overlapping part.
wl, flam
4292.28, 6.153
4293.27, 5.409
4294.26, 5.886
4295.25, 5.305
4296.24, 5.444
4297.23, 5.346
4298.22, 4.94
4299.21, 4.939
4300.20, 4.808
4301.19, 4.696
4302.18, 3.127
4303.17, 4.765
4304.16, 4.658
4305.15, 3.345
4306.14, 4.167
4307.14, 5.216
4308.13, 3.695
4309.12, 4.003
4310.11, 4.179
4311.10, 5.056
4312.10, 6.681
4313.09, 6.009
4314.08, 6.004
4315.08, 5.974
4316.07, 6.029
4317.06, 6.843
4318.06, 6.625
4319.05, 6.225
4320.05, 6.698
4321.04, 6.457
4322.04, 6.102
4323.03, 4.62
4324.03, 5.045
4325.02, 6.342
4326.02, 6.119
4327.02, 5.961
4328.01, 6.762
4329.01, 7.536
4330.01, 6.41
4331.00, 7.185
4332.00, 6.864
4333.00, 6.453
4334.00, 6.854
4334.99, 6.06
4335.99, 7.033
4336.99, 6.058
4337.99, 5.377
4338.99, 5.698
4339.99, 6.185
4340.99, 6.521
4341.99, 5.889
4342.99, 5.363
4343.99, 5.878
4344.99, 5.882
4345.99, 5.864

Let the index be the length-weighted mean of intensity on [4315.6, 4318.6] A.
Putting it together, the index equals 6.5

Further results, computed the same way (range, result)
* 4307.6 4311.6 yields 4.25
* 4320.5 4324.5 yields 5.57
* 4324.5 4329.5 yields 6.54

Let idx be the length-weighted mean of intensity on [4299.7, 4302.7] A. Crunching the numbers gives 4.22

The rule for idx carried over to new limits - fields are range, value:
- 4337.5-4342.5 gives 5.93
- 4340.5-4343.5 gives 5.92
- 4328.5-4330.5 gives 6.95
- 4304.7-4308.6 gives 4.11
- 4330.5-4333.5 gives 6.83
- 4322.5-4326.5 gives 5.54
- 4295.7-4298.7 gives 5.24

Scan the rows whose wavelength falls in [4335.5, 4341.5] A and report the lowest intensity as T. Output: 5.377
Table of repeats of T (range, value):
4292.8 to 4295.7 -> 5.305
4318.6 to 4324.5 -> 4.62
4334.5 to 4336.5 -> 6.06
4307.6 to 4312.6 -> 3.695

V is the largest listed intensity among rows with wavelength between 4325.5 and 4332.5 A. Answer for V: 7.536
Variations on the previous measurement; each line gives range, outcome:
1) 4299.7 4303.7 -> 4.808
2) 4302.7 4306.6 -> 4.765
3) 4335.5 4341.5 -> 7.033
